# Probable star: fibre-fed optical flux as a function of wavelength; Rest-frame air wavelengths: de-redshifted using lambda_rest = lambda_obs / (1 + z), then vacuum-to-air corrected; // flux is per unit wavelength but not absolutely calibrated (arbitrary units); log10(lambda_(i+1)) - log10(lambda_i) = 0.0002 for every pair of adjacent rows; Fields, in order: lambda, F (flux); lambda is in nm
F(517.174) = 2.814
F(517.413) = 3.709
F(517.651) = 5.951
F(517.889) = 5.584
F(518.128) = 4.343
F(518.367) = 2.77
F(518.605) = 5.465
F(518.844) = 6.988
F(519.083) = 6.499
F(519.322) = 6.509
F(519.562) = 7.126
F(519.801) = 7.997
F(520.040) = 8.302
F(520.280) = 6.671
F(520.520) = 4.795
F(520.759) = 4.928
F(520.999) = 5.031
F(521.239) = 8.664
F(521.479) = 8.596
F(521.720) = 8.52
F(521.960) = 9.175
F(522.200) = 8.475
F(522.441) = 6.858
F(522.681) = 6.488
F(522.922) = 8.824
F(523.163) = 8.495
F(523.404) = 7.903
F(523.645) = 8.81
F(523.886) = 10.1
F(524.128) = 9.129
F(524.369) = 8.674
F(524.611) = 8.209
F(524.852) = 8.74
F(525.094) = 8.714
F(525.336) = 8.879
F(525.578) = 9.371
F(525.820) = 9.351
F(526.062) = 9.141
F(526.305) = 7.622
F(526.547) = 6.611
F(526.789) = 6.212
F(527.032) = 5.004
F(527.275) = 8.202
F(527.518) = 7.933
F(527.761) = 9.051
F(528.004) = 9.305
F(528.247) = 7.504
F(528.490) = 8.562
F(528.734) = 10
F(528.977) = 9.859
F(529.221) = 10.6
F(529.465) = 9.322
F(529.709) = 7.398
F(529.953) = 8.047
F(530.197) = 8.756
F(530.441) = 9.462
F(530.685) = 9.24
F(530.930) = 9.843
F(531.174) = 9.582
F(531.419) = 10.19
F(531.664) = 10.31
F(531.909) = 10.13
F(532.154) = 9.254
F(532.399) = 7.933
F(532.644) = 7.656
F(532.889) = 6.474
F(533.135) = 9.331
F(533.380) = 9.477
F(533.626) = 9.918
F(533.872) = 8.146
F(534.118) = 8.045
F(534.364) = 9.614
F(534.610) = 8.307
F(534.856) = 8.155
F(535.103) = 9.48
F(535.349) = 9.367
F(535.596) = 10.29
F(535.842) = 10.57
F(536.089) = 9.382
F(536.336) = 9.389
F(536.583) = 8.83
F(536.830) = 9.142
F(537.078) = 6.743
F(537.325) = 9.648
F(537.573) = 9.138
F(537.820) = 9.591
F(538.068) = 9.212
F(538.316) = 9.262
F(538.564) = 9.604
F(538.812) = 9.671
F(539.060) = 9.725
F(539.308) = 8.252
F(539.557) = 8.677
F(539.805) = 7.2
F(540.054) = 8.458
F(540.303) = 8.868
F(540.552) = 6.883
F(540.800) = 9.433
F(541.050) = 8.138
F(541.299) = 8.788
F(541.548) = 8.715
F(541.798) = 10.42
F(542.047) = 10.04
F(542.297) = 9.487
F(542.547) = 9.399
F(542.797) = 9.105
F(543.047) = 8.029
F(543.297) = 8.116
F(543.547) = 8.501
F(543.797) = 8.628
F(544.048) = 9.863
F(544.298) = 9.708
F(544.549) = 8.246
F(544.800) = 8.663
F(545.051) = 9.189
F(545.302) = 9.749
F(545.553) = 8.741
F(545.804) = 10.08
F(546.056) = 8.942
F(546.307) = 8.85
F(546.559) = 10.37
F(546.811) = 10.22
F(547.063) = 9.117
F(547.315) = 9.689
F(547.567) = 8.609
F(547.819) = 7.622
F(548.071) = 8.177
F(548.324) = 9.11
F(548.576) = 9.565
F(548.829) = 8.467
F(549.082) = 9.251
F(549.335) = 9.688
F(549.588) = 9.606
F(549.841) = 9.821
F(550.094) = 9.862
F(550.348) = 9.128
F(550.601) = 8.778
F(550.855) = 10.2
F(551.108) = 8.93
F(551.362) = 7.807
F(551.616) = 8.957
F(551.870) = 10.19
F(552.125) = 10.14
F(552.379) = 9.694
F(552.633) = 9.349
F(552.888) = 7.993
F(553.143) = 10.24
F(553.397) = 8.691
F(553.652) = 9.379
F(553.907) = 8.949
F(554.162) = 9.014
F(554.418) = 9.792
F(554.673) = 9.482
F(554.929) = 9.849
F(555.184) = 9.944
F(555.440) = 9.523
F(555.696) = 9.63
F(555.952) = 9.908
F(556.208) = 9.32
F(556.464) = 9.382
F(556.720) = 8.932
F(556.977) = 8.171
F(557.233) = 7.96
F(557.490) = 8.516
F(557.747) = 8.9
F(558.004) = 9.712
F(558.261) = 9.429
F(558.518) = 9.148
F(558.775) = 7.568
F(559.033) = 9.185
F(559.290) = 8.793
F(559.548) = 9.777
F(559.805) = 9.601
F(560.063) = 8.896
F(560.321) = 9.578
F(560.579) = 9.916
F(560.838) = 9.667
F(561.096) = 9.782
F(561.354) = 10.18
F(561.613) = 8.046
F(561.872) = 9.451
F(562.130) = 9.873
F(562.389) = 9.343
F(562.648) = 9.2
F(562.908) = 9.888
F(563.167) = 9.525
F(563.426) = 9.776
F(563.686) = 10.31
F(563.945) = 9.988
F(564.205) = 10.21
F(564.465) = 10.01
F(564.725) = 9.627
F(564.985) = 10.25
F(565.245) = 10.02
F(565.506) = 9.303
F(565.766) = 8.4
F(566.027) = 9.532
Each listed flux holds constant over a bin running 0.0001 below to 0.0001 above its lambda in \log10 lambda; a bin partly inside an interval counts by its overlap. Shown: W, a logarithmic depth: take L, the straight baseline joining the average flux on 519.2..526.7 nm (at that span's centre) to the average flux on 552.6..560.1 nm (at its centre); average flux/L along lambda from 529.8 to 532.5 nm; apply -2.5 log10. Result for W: -0.13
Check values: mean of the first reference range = 7.95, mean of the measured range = 9.33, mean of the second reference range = 9.17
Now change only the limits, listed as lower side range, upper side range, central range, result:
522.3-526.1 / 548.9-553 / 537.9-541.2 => 0.03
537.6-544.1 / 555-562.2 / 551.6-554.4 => -0.03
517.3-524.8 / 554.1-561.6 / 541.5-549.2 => -0.07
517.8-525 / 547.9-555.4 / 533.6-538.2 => -0.10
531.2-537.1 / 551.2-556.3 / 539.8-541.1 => 0.11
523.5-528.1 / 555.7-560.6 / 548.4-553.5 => -0.05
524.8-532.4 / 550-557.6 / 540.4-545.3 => 0.01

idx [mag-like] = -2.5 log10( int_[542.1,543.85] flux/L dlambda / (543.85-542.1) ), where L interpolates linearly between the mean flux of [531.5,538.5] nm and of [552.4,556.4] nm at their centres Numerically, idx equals 0.05 mag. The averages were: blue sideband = 9.04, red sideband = 9.41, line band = 8.81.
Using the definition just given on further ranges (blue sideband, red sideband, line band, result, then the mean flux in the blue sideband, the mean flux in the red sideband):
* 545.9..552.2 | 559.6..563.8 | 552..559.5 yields 0.025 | 9.24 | 9.57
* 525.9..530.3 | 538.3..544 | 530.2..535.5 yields -0.068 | 8.29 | 8.85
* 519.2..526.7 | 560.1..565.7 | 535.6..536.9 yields -0.124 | 7.95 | 9.68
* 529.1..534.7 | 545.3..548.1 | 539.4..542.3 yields 0.048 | 9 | 9.19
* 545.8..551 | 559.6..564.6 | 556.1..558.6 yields 0.068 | 9.27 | 9.65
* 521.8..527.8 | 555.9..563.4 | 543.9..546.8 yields -0.062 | 8.23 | 9.23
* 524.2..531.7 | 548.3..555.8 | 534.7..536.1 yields -0.074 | 8.69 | 9.37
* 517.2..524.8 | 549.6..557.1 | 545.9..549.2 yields -0.018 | 7.05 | 9.35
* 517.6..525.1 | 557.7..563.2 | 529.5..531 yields -0.135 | 7.29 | 9.34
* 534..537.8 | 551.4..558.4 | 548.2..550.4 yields -0.020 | 9.09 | 9.28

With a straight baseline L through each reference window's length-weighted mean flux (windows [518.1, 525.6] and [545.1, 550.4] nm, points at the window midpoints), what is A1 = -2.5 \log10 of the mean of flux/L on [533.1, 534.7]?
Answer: -0.080 mag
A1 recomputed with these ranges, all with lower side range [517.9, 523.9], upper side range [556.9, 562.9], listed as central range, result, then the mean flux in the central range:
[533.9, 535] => -0.10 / 8.51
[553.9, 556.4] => -0.08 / 9.56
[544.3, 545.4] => -0.08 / 9.02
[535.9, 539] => -0.15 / 9.18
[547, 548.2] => -0.01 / 8.62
